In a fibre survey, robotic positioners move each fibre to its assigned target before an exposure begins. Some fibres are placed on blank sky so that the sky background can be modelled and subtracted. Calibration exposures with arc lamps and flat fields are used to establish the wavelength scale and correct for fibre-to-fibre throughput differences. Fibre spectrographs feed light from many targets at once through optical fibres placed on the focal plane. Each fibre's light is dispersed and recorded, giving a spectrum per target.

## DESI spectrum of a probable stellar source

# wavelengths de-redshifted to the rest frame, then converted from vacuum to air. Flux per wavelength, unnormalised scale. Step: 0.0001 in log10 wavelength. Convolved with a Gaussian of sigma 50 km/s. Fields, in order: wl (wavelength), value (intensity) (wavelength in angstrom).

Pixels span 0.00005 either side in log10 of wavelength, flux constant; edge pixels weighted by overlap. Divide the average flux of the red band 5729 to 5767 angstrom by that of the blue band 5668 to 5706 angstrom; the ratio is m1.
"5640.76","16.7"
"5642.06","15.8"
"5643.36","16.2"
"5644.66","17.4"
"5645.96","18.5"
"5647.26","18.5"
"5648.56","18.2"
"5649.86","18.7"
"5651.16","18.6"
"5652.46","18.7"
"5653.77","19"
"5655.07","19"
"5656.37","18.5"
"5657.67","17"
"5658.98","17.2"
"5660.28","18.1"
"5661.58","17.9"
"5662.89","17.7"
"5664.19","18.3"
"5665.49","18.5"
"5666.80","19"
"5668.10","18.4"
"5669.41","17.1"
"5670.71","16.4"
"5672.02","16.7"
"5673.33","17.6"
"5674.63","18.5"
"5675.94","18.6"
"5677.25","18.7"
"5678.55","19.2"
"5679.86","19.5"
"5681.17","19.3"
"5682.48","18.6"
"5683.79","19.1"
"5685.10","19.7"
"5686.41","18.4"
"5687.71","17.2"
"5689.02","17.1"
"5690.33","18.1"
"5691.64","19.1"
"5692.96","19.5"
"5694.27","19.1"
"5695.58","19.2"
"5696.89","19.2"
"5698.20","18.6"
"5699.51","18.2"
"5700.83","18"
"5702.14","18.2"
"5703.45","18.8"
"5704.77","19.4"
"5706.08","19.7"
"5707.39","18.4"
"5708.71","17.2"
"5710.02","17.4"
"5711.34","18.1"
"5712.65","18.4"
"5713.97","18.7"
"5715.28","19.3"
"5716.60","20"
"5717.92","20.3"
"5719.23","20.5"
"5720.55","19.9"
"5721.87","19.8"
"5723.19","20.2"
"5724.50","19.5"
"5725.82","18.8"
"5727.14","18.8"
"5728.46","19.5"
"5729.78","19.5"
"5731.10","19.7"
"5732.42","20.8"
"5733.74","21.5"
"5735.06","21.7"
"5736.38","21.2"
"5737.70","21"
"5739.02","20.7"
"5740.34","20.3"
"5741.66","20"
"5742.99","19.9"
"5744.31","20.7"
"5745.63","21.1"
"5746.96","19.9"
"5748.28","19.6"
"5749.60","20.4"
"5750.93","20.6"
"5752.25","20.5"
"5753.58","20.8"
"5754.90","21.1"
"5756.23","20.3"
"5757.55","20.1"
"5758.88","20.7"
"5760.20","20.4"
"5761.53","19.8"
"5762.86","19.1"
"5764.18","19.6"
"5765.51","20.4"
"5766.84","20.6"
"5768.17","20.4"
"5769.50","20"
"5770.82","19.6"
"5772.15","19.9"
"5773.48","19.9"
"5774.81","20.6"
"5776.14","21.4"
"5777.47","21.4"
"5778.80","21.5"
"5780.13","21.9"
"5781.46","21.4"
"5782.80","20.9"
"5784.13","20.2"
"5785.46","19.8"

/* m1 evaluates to 1.1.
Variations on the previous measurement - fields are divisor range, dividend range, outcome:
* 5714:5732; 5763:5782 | 1.05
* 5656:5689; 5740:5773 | 1.11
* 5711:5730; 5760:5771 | 1.03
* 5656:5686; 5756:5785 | 1.12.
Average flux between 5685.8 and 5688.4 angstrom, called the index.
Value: 17.8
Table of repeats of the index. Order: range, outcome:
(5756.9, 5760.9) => 20.4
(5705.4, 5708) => 19.1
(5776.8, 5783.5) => 21.4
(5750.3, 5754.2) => 20.6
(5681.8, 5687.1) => 19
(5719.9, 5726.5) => 19.6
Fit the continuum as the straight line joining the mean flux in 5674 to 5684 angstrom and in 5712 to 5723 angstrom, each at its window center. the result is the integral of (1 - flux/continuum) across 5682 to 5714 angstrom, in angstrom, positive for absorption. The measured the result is 1.2 angstrom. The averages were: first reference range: 18.9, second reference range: 19.6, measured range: 18.5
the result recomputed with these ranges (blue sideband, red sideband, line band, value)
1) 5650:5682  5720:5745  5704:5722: 0.5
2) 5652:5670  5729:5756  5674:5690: 0.1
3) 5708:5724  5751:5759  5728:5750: -0.5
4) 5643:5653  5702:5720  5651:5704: 0.4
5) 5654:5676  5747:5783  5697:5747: -0.5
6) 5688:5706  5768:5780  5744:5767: -0.2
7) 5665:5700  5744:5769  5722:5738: -0.4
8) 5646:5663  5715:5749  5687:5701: 0.5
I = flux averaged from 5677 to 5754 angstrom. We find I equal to 19.4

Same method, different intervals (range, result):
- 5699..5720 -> 18.8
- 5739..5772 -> 20.3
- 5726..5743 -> 20.3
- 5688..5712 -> 18.5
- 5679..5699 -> 18.8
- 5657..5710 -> 18.4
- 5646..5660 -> 18.3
